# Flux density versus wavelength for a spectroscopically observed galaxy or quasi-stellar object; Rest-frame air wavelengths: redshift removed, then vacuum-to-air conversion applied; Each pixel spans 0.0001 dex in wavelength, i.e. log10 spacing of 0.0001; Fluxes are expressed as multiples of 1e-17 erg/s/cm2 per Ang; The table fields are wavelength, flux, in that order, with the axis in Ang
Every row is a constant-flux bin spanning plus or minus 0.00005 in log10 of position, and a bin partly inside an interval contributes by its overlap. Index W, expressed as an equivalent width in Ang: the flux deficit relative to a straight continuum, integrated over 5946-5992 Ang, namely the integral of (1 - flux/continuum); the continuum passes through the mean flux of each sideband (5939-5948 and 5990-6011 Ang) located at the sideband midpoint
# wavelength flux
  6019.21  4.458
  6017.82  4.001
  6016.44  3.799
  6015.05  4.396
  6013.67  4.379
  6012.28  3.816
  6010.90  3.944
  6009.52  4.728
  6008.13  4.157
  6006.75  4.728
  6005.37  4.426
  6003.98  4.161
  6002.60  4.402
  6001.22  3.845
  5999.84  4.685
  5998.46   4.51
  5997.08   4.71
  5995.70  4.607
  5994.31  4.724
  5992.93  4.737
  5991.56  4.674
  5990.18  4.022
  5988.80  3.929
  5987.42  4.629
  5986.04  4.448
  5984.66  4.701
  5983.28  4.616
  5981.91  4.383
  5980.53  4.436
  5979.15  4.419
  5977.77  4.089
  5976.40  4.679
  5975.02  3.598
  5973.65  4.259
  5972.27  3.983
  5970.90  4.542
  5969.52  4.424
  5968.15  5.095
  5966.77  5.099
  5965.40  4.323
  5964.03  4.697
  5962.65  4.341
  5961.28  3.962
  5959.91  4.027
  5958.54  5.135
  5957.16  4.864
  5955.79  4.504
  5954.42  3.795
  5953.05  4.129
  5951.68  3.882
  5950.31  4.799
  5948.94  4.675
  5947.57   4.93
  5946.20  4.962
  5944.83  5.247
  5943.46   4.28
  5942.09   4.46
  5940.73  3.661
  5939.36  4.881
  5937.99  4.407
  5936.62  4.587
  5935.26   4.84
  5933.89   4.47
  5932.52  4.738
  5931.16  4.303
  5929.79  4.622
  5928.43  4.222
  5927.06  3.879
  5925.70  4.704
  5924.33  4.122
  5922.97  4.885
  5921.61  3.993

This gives 1.14 Ang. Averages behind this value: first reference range 4.61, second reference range 4.47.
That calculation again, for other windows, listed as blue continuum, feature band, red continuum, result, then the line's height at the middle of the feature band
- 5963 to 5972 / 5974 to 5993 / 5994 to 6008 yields 0.8 Ang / 4.56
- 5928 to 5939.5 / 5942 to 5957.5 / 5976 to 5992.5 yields -0.1 Ang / 4.51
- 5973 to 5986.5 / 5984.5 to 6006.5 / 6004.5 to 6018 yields -0.7 Ang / 4.3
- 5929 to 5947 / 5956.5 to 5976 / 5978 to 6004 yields 0.2 Ang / 4.51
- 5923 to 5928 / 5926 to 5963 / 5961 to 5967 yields -0.6 Ang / 4.4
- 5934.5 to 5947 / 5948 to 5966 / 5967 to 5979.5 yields 0.3 Ang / 4.48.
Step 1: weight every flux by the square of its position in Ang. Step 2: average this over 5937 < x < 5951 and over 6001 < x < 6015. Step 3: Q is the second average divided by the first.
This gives 0.94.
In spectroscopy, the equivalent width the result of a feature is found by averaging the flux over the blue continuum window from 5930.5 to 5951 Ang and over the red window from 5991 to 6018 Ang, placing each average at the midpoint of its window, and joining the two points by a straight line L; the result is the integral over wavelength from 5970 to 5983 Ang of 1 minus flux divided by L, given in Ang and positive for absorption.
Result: 0.6 Ang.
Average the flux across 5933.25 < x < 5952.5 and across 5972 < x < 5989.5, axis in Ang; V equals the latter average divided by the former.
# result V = 0.95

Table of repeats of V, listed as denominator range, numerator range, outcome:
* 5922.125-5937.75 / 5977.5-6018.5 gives 0.98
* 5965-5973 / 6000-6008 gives 0.94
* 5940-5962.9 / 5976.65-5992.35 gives 0.99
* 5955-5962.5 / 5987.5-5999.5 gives 1.01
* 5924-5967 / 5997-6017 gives 0.96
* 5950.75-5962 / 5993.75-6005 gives 1.03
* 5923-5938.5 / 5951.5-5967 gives 0.98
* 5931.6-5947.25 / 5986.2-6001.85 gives 0.97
